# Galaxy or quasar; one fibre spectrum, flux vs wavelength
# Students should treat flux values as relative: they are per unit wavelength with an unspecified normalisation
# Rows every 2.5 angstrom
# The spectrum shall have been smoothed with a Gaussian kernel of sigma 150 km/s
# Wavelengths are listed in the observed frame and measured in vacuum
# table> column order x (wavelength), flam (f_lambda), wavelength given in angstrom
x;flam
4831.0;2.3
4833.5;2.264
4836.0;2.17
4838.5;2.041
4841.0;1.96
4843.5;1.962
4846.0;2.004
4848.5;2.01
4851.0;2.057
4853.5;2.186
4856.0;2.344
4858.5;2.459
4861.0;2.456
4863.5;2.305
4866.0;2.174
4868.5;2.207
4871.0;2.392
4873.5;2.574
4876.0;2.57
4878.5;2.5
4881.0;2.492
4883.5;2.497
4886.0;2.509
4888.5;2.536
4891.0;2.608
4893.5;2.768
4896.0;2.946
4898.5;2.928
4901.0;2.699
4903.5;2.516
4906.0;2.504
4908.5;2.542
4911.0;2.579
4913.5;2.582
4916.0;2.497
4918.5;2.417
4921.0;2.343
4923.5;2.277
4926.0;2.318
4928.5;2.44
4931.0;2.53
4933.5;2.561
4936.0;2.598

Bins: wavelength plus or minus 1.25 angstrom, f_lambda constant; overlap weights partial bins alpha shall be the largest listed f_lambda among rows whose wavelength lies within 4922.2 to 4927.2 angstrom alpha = 2.318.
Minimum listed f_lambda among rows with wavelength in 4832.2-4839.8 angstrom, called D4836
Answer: 2.041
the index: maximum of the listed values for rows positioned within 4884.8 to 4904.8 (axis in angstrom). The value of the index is 2.946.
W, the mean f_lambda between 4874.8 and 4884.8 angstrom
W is 2.51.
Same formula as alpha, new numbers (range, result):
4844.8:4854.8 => 2.186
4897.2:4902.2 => 2.928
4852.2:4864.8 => 2.459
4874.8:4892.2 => 2.608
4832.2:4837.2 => 2.264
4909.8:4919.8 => 2.582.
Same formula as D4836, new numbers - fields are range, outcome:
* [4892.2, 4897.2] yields 2.768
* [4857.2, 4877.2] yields 2.174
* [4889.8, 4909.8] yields 2.504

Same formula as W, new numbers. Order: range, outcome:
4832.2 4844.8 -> 2.08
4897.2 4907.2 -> 2.66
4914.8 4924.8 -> 2.38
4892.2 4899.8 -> 2.88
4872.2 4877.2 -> 2.57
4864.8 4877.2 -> 2.38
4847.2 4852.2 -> 2.03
